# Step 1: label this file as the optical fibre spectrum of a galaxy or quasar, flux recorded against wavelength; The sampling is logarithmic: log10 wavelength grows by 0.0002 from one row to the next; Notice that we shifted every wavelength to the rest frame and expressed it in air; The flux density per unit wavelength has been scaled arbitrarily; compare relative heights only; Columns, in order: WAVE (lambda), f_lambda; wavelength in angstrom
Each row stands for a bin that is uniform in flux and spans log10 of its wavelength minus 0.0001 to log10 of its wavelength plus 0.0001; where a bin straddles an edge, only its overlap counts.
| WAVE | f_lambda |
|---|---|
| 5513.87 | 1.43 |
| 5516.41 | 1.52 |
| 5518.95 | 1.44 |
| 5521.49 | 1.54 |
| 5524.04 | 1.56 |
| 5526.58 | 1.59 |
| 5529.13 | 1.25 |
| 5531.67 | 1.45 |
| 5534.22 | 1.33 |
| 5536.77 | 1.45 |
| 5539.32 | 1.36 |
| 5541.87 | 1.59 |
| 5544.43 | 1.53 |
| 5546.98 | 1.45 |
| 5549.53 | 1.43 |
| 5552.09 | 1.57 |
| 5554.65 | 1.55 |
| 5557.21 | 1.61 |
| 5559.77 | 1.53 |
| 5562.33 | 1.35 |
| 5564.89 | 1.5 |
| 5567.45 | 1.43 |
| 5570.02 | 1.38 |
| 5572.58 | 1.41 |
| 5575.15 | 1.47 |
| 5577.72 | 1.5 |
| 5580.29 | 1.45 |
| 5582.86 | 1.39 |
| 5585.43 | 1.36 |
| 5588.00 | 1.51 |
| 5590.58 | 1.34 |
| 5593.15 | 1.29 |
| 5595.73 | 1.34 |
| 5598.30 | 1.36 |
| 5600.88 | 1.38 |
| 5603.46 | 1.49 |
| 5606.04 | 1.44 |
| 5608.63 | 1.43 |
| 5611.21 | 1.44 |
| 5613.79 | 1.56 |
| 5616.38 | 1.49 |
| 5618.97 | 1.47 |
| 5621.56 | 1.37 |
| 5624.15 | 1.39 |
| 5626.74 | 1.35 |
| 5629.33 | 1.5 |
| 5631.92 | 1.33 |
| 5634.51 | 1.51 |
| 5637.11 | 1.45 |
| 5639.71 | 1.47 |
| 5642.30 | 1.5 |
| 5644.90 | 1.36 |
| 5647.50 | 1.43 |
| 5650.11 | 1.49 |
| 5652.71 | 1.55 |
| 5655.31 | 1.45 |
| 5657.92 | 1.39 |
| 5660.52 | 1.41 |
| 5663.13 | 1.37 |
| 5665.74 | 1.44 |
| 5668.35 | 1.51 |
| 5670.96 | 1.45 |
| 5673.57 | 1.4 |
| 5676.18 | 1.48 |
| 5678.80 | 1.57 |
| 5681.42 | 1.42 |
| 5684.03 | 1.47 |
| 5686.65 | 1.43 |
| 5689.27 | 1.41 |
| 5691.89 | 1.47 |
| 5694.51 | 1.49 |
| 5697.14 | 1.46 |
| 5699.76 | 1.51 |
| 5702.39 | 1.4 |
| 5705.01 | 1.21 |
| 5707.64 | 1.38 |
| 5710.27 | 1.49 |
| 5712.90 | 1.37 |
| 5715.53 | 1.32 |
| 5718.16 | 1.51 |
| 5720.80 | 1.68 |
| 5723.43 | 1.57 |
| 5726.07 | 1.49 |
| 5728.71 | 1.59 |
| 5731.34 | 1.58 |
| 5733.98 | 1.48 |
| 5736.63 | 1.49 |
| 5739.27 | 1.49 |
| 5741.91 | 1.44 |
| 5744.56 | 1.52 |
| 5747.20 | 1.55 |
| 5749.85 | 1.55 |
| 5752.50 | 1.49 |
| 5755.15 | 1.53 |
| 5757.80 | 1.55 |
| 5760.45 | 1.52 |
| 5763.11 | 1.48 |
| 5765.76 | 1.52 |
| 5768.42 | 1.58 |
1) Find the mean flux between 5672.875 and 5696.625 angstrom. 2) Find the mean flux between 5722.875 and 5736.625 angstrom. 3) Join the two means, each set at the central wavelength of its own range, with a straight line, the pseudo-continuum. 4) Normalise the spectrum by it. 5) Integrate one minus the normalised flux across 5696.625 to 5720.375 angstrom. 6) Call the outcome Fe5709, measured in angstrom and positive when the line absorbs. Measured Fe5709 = 1.4 angstrom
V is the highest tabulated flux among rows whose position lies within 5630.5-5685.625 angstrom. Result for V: 1.57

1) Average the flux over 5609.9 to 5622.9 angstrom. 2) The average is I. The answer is 1.47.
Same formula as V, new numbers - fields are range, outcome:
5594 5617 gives 1.56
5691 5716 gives 1.51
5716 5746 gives 1.68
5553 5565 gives 1.61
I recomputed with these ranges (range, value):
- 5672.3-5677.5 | 1.44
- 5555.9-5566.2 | 1.5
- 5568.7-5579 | 1.44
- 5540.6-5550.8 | 1.5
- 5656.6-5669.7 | 1.42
